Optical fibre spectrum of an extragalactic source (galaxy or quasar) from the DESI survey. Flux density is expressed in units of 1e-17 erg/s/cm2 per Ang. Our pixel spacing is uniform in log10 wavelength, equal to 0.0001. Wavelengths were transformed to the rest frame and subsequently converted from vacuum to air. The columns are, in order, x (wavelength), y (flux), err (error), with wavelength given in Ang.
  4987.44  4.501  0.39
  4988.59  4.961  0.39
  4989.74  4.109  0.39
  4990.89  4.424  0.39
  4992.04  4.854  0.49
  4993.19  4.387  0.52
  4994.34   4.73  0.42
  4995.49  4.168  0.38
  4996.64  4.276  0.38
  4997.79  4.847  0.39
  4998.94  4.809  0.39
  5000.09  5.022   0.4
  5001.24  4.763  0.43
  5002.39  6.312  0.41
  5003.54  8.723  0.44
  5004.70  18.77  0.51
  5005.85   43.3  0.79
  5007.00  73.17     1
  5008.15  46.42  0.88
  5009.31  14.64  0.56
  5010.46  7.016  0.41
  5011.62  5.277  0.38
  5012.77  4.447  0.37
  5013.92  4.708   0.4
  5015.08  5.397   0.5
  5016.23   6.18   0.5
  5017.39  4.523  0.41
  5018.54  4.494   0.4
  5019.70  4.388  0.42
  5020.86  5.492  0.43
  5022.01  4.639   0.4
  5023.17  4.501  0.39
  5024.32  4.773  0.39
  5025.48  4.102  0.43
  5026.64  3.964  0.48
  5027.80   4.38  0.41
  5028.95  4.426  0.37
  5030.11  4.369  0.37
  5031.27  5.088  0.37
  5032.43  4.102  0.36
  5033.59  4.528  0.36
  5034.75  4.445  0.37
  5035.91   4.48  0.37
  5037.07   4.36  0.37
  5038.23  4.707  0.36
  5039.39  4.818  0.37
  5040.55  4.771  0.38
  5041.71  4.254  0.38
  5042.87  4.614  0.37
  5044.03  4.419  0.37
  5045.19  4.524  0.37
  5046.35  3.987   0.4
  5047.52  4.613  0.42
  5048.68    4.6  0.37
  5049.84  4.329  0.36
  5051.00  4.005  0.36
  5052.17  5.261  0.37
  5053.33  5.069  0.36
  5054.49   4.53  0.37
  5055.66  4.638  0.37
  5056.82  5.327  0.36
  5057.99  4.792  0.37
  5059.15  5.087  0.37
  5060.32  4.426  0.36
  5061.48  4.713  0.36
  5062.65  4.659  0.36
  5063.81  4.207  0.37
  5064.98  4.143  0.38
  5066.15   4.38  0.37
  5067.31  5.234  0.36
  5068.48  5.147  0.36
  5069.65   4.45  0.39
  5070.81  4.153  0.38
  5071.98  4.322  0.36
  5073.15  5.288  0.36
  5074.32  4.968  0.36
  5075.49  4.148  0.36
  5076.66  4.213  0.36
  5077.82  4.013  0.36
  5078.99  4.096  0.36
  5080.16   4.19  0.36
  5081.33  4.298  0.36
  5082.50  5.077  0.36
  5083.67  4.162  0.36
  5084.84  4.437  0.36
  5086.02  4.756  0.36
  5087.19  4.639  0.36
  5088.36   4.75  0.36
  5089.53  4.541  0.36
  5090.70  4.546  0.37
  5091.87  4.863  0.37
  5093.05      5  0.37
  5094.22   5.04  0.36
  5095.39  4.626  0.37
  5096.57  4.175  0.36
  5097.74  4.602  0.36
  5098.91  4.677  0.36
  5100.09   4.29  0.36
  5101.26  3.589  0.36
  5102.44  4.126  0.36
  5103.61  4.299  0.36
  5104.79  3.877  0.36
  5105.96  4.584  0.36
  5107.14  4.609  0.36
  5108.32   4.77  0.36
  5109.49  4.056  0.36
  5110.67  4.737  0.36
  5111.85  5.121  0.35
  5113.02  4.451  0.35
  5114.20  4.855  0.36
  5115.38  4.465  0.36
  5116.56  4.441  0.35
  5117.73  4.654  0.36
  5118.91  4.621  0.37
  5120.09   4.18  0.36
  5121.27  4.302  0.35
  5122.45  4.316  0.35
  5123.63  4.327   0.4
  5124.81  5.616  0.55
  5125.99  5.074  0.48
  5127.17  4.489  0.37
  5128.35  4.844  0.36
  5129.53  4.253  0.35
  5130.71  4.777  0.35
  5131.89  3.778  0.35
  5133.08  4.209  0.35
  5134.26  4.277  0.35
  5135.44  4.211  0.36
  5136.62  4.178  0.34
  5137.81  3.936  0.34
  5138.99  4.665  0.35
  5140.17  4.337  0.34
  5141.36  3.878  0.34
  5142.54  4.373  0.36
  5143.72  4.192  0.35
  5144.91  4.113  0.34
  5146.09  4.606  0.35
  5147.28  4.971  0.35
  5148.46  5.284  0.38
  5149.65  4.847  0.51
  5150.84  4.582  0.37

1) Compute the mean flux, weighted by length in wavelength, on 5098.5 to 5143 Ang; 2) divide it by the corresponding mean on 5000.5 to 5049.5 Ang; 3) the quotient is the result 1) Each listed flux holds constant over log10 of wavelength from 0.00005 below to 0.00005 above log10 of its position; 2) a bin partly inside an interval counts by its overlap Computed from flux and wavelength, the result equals 0.50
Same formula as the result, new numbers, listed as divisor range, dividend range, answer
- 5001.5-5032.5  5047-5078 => 0.40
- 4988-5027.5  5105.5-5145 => 0.45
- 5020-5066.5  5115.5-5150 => 0.98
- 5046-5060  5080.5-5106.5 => 0.96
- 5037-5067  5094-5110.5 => 0.95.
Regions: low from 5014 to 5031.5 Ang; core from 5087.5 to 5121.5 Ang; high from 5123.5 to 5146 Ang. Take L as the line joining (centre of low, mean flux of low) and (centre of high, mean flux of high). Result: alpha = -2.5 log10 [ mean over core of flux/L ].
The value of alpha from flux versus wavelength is -0.01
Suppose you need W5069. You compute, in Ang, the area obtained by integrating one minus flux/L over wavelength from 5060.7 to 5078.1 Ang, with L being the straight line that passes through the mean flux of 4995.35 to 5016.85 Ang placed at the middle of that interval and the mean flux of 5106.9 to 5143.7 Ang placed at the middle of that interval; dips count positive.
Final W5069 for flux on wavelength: 8.8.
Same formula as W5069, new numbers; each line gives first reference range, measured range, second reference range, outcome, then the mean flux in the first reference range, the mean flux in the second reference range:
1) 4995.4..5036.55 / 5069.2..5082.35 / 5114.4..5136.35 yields 4.7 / 9.74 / 4.49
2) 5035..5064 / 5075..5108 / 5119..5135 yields 0.8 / 4.61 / 4.5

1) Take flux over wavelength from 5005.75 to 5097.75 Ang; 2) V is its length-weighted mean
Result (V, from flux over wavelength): 6.43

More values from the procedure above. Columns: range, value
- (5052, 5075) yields 4.73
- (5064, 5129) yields 4.54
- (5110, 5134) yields 4.57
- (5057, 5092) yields 4.56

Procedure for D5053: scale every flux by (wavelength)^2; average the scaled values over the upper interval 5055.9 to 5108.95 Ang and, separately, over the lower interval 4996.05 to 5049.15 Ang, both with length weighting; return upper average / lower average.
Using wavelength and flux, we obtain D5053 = 0.5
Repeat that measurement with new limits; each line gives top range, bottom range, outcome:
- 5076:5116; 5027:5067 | 1.00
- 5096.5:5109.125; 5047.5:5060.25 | 0.93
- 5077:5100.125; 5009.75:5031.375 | 0.95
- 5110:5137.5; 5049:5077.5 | 1.00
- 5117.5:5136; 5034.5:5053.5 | 1.02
